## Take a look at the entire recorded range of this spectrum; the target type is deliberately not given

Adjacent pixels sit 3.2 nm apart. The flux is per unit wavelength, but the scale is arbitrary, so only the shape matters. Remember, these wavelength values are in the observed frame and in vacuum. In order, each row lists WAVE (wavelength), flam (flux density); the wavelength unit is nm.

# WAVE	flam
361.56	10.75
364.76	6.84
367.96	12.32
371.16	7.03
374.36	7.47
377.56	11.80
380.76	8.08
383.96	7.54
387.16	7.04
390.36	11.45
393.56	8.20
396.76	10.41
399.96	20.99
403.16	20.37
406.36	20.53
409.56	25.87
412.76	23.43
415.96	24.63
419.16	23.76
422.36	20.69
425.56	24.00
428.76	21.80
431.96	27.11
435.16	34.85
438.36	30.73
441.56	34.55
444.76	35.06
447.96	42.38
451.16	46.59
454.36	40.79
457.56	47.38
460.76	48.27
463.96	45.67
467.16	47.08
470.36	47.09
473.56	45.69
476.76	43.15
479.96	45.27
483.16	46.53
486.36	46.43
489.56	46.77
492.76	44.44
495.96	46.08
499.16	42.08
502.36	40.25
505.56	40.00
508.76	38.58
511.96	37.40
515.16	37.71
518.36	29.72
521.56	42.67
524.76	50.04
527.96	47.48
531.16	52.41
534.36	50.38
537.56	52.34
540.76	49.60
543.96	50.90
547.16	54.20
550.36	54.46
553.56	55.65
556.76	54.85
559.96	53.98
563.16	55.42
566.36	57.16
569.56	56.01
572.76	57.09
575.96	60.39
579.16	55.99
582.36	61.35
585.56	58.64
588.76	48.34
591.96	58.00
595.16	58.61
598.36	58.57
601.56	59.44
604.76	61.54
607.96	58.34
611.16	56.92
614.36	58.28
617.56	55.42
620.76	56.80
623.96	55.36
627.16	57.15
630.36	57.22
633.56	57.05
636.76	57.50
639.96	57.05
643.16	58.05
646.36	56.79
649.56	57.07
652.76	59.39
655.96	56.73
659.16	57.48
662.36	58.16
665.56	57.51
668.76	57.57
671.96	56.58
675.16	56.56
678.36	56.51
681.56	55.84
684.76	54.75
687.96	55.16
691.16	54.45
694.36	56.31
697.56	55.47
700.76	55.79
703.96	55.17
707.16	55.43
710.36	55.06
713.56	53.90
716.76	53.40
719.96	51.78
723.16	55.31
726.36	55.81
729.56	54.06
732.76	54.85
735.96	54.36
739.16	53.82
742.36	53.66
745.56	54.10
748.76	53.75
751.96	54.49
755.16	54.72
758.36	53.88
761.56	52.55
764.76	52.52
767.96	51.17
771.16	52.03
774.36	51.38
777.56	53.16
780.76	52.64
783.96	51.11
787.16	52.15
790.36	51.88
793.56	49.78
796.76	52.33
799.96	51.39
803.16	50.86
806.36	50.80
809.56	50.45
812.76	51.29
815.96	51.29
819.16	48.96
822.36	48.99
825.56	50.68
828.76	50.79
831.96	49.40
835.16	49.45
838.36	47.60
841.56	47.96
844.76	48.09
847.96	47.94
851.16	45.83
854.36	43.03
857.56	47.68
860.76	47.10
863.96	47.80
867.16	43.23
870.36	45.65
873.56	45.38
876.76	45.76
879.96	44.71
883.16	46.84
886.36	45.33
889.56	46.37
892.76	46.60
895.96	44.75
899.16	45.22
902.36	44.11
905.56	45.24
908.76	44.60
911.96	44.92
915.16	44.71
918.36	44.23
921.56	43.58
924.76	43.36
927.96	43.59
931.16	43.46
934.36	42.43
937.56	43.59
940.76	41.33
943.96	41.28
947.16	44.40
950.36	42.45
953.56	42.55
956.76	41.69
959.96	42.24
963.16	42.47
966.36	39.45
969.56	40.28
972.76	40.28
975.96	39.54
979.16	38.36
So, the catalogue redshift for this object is 0.00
